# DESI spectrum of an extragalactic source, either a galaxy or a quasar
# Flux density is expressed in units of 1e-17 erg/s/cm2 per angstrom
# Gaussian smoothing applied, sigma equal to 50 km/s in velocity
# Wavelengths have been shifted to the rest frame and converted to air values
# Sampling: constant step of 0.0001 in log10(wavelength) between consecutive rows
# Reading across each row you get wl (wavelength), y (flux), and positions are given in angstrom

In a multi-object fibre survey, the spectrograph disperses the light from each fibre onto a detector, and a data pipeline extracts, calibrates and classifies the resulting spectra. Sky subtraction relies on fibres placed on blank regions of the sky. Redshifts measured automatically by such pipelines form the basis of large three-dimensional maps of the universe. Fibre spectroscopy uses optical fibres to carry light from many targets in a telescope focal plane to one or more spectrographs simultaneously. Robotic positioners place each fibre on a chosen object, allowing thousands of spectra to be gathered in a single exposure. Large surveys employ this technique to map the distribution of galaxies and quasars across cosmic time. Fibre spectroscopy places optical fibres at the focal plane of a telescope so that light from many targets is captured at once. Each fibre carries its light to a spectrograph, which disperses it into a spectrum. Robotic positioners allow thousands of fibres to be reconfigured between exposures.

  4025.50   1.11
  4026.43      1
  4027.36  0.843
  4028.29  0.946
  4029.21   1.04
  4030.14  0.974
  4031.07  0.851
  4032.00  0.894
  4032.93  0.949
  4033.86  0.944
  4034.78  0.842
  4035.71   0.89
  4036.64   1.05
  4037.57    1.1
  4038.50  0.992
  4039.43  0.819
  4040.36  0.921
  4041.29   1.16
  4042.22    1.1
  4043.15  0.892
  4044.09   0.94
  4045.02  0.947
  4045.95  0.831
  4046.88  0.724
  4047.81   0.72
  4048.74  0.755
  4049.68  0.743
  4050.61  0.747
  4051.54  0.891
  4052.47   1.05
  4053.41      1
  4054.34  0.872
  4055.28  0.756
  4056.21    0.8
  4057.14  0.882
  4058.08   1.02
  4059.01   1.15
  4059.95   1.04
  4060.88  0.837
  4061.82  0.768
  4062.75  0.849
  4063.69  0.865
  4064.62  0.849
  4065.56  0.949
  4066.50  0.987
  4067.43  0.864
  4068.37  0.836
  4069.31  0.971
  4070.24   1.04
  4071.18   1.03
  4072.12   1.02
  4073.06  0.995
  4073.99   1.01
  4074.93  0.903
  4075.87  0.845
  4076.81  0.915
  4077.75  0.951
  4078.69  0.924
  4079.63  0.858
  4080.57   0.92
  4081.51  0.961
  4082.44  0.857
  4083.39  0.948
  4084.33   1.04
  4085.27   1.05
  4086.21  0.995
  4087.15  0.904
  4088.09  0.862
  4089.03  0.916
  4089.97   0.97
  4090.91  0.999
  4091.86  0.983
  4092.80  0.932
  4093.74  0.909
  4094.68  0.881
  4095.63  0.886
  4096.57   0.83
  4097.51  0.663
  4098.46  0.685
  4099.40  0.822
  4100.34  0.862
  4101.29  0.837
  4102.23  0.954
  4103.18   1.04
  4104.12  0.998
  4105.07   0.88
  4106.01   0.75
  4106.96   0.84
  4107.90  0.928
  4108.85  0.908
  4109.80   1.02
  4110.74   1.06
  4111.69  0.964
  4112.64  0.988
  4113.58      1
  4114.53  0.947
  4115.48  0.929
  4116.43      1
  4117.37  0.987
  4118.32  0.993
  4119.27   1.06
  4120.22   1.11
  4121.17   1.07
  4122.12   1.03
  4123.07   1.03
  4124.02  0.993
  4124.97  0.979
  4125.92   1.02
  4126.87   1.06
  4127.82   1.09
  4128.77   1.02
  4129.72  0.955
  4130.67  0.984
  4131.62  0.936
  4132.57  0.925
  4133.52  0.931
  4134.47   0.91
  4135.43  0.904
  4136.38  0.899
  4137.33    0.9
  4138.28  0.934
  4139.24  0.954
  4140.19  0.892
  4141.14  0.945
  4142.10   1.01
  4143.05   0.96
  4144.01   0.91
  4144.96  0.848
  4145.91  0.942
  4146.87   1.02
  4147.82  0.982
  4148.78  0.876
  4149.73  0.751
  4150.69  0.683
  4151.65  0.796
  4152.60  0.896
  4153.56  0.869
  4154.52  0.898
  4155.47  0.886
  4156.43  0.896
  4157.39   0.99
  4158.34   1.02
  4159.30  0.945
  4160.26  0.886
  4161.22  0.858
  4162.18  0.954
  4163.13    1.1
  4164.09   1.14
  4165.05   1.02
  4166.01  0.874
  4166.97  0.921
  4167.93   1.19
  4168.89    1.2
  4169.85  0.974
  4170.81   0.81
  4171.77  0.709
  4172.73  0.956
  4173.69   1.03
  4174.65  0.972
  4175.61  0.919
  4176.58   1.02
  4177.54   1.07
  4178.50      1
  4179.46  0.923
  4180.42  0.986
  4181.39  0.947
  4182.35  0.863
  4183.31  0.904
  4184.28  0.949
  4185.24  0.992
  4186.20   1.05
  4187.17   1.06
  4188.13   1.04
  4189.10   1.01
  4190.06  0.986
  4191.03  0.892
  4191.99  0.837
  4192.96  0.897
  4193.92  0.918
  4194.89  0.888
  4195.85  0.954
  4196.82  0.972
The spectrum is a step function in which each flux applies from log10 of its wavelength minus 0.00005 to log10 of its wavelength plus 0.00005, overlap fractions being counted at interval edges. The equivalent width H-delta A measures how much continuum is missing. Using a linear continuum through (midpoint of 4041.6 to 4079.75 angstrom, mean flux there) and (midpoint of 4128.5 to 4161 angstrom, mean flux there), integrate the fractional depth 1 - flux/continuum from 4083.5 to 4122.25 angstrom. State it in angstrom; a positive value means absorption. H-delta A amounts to -1.14 angstrom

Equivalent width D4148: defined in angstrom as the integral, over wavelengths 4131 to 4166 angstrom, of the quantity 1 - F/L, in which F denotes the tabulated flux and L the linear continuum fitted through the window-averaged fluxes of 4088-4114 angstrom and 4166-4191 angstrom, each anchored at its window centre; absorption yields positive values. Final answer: 0.93 angstrom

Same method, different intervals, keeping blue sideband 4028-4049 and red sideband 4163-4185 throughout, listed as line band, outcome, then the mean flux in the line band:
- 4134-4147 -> 0.47 angstrom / 0.928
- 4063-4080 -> 0.10 angstrom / 0.933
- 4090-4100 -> 0.88 angstrom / 0.864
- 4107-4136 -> -0.97 angstrom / 0.988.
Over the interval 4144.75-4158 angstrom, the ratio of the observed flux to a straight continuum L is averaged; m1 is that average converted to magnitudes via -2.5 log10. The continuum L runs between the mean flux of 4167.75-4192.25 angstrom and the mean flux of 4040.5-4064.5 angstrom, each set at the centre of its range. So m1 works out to 0.08 mag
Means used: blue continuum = 0.893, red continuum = 0.971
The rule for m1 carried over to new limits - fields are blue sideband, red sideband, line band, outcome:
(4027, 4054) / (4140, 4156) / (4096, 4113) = 0.01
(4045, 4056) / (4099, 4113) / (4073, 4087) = -0.07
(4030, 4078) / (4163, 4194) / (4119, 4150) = -0.01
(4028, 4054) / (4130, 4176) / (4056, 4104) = 0.00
